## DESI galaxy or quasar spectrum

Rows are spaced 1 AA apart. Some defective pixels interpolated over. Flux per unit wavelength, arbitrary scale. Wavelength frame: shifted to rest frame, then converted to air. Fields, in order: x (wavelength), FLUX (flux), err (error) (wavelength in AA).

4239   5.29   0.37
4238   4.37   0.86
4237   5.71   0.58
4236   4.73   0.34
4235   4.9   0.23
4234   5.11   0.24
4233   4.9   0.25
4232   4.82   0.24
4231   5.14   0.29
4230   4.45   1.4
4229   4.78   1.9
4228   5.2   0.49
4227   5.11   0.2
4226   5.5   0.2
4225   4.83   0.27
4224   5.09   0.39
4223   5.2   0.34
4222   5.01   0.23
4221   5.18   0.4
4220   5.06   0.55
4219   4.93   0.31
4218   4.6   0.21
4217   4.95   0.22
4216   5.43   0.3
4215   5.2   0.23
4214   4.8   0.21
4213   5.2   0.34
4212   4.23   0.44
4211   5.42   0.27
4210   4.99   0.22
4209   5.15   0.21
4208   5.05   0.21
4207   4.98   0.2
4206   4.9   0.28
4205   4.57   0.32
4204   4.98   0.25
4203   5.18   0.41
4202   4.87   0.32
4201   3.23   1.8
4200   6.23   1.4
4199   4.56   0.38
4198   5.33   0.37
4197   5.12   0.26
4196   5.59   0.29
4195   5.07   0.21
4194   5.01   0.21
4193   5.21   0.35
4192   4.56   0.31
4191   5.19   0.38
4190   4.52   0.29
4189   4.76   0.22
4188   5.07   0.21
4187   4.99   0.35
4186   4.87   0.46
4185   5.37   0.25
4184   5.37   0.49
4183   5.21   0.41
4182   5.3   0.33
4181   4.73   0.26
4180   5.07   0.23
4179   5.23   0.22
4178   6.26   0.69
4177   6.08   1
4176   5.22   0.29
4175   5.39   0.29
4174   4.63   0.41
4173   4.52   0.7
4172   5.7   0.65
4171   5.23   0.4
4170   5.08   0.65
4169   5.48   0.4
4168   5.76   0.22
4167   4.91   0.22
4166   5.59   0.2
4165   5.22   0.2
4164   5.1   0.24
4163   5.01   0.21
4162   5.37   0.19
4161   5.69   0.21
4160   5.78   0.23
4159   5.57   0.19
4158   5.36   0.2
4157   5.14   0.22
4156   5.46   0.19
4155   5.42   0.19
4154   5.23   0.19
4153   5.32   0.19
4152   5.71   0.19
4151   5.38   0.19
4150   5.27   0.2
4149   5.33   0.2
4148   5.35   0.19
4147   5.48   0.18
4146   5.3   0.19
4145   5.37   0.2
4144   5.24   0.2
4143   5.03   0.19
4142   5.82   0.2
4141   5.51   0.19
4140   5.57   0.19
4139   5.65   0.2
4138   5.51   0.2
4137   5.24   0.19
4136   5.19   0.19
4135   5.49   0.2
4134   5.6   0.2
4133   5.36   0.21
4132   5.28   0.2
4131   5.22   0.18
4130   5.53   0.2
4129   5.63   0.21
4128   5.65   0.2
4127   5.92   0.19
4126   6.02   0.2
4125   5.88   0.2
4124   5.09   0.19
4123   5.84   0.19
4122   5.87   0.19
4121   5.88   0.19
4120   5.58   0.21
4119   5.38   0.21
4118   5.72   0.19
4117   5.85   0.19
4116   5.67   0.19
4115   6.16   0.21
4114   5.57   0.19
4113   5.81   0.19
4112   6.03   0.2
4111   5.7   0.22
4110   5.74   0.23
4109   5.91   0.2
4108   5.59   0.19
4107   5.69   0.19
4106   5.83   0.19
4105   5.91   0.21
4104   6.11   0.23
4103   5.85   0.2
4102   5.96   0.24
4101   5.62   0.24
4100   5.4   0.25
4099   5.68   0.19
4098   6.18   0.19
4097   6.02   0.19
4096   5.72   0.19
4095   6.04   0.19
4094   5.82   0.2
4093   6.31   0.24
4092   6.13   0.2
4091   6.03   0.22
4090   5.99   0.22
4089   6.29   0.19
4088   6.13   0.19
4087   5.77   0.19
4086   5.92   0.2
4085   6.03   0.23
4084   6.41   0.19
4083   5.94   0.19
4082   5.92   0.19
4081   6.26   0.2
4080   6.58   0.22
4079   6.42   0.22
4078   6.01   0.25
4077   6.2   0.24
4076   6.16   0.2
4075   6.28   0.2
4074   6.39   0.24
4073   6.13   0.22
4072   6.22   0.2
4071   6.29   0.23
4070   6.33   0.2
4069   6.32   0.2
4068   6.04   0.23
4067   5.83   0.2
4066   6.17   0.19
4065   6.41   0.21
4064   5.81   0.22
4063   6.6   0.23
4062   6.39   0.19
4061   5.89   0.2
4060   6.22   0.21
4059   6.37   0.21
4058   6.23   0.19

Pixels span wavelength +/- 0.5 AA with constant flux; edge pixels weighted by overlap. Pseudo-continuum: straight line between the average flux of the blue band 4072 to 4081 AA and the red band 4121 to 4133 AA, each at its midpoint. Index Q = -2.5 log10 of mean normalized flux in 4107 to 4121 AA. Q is 0.01 mag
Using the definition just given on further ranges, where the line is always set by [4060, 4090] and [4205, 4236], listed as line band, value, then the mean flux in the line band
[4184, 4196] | 0.05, 5.01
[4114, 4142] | 0.03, 5.61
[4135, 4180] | 0.03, 5.38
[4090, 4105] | 0.01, 5.92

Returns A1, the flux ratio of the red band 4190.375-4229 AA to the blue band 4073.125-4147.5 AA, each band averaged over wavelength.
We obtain 0.86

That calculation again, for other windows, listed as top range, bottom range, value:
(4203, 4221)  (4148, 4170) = 0.93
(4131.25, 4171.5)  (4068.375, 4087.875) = 0.87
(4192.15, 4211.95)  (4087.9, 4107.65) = 0.84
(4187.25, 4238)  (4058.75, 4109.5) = 0.82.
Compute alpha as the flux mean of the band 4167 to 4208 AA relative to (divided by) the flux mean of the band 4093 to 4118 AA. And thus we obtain 0.88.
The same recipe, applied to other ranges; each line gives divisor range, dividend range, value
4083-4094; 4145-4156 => 0.89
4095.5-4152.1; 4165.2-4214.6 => 0.91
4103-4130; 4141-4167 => 0.93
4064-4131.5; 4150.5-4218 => 0.87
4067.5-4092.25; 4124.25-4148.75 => 0.89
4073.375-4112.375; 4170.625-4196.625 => 0.86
